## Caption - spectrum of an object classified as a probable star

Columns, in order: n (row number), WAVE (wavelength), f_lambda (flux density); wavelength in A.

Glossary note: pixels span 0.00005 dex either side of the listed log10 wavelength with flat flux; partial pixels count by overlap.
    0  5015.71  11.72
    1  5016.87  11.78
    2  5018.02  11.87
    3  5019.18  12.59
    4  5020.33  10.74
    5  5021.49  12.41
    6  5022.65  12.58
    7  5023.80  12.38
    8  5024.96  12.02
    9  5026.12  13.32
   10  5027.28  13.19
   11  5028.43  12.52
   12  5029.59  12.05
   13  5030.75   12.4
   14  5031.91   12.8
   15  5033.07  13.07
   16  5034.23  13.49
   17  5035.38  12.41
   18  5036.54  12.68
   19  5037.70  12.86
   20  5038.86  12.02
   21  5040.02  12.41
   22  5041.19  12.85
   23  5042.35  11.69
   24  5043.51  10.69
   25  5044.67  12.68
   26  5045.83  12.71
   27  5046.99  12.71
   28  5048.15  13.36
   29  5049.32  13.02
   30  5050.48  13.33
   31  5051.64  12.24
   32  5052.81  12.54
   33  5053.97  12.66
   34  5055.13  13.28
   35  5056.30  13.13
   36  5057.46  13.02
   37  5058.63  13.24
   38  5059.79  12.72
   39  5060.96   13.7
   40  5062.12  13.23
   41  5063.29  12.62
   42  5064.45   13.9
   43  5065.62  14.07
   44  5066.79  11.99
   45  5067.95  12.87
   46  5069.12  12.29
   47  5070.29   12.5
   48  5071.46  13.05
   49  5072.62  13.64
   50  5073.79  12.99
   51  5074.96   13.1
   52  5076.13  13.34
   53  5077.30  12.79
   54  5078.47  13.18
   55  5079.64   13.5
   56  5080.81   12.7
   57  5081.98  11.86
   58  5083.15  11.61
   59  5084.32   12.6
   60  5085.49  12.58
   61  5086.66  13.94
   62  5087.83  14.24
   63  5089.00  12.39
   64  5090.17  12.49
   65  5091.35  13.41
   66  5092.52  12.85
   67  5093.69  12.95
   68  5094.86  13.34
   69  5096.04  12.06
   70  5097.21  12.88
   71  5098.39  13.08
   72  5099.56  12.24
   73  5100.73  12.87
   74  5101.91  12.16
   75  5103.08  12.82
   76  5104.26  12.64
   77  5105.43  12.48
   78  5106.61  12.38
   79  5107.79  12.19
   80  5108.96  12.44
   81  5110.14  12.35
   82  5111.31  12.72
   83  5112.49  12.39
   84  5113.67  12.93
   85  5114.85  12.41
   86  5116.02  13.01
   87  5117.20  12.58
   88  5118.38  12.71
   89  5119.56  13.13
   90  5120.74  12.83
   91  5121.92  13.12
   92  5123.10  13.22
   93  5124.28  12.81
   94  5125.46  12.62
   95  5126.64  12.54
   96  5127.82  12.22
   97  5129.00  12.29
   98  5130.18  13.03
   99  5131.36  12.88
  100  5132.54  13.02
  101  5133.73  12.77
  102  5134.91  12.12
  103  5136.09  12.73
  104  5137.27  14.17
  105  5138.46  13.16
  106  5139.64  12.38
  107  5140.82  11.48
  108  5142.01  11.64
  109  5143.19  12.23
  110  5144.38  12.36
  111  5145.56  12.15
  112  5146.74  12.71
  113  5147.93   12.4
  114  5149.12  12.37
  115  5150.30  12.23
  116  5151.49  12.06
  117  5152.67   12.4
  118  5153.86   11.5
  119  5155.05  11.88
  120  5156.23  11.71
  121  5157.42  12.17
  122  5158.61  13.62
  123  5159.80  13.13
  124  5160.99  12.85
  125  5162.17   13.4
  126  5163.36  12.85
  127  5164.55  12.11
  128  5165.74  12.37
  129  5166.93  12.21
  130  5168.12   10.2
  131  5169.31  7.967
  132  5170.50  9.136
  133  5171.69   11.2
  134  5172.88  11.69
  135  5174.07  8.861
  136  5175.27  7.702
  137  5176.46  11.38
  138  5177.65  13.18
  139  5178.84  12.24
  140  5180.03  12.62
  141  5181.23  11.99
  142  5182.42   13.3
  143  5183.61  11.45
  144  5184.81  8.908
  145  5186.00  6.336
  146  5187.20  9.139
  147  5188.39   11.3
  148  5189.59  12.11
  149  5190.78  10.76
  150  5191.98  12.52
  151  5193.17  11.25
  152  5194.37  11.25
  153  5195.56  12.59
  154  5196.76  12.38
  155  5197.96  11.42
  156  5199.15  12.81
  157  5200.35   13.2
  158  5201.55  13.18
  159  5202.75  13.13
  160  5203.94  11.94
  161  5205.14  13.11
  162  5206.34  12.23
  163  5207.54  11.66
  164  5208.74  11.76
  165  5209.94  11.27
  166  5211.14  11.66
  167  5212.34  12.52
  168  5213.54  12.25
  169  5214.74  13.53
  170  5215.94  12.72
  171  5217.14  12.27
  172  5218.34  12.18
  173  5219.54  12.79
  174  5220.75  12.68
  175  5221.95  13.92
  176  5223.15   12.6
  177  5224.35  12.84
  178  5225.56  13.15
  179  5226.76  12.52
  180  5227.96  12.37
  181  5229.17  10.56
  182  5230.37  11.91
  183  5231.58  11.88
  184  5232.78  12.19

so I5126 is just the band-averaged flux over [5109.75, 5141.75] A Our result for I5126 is 12.7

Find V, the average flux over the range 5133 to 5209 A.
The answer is 11.8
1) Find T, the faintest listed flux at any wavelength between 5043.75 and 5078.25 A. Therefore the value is 11.99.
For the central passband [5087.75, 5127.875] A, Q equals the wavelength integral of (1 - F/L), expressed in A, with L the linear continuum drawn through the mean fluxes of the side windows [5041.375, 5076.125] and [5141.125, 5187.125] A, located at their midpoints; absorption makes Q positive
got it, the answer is -1.49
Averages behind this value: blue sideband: 12.9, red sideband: 11.6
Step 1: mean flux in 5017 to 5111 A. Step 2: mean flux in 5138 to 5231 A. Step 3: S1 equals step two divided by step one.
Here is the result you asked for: 0.94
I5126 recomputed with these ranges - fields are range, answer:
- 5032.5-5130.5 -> 12.8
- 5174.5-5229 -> 11.9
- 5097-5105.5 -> 12.6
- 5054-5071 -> 13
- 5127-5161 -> 12.5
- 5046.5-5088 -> 13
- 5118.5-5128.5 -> 12.8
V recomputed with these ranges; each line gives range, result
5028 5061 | 12.7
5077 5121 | 12.7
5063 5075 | 13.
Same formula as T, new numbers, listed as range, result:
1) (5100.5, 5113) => 12.16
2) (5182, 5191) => 6.336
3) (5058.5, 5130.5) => 11.61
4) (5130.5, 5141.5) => 11.48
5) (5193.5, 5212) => 11.25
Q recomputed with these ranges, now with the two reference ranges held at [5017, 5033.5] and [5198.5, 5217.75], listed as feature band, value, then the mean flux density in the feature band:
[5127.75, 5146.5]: -0.2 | 12.6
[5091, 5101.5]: -0.3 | 12.8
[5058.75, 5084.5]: -1.1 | 12.9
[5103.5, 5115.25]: -0.1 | 12.5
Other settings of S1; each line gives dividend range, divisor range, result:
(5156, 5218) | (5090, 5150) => 0.93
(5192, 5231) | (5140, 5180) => 1.05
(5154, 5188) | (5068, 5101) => 0.88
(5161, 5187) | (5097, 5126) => 0.87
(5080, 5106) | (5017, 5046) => 1.03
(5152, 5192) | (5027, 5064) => 0.89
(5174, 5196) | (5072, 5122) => 0.86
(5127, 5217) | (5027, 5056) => 0.94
